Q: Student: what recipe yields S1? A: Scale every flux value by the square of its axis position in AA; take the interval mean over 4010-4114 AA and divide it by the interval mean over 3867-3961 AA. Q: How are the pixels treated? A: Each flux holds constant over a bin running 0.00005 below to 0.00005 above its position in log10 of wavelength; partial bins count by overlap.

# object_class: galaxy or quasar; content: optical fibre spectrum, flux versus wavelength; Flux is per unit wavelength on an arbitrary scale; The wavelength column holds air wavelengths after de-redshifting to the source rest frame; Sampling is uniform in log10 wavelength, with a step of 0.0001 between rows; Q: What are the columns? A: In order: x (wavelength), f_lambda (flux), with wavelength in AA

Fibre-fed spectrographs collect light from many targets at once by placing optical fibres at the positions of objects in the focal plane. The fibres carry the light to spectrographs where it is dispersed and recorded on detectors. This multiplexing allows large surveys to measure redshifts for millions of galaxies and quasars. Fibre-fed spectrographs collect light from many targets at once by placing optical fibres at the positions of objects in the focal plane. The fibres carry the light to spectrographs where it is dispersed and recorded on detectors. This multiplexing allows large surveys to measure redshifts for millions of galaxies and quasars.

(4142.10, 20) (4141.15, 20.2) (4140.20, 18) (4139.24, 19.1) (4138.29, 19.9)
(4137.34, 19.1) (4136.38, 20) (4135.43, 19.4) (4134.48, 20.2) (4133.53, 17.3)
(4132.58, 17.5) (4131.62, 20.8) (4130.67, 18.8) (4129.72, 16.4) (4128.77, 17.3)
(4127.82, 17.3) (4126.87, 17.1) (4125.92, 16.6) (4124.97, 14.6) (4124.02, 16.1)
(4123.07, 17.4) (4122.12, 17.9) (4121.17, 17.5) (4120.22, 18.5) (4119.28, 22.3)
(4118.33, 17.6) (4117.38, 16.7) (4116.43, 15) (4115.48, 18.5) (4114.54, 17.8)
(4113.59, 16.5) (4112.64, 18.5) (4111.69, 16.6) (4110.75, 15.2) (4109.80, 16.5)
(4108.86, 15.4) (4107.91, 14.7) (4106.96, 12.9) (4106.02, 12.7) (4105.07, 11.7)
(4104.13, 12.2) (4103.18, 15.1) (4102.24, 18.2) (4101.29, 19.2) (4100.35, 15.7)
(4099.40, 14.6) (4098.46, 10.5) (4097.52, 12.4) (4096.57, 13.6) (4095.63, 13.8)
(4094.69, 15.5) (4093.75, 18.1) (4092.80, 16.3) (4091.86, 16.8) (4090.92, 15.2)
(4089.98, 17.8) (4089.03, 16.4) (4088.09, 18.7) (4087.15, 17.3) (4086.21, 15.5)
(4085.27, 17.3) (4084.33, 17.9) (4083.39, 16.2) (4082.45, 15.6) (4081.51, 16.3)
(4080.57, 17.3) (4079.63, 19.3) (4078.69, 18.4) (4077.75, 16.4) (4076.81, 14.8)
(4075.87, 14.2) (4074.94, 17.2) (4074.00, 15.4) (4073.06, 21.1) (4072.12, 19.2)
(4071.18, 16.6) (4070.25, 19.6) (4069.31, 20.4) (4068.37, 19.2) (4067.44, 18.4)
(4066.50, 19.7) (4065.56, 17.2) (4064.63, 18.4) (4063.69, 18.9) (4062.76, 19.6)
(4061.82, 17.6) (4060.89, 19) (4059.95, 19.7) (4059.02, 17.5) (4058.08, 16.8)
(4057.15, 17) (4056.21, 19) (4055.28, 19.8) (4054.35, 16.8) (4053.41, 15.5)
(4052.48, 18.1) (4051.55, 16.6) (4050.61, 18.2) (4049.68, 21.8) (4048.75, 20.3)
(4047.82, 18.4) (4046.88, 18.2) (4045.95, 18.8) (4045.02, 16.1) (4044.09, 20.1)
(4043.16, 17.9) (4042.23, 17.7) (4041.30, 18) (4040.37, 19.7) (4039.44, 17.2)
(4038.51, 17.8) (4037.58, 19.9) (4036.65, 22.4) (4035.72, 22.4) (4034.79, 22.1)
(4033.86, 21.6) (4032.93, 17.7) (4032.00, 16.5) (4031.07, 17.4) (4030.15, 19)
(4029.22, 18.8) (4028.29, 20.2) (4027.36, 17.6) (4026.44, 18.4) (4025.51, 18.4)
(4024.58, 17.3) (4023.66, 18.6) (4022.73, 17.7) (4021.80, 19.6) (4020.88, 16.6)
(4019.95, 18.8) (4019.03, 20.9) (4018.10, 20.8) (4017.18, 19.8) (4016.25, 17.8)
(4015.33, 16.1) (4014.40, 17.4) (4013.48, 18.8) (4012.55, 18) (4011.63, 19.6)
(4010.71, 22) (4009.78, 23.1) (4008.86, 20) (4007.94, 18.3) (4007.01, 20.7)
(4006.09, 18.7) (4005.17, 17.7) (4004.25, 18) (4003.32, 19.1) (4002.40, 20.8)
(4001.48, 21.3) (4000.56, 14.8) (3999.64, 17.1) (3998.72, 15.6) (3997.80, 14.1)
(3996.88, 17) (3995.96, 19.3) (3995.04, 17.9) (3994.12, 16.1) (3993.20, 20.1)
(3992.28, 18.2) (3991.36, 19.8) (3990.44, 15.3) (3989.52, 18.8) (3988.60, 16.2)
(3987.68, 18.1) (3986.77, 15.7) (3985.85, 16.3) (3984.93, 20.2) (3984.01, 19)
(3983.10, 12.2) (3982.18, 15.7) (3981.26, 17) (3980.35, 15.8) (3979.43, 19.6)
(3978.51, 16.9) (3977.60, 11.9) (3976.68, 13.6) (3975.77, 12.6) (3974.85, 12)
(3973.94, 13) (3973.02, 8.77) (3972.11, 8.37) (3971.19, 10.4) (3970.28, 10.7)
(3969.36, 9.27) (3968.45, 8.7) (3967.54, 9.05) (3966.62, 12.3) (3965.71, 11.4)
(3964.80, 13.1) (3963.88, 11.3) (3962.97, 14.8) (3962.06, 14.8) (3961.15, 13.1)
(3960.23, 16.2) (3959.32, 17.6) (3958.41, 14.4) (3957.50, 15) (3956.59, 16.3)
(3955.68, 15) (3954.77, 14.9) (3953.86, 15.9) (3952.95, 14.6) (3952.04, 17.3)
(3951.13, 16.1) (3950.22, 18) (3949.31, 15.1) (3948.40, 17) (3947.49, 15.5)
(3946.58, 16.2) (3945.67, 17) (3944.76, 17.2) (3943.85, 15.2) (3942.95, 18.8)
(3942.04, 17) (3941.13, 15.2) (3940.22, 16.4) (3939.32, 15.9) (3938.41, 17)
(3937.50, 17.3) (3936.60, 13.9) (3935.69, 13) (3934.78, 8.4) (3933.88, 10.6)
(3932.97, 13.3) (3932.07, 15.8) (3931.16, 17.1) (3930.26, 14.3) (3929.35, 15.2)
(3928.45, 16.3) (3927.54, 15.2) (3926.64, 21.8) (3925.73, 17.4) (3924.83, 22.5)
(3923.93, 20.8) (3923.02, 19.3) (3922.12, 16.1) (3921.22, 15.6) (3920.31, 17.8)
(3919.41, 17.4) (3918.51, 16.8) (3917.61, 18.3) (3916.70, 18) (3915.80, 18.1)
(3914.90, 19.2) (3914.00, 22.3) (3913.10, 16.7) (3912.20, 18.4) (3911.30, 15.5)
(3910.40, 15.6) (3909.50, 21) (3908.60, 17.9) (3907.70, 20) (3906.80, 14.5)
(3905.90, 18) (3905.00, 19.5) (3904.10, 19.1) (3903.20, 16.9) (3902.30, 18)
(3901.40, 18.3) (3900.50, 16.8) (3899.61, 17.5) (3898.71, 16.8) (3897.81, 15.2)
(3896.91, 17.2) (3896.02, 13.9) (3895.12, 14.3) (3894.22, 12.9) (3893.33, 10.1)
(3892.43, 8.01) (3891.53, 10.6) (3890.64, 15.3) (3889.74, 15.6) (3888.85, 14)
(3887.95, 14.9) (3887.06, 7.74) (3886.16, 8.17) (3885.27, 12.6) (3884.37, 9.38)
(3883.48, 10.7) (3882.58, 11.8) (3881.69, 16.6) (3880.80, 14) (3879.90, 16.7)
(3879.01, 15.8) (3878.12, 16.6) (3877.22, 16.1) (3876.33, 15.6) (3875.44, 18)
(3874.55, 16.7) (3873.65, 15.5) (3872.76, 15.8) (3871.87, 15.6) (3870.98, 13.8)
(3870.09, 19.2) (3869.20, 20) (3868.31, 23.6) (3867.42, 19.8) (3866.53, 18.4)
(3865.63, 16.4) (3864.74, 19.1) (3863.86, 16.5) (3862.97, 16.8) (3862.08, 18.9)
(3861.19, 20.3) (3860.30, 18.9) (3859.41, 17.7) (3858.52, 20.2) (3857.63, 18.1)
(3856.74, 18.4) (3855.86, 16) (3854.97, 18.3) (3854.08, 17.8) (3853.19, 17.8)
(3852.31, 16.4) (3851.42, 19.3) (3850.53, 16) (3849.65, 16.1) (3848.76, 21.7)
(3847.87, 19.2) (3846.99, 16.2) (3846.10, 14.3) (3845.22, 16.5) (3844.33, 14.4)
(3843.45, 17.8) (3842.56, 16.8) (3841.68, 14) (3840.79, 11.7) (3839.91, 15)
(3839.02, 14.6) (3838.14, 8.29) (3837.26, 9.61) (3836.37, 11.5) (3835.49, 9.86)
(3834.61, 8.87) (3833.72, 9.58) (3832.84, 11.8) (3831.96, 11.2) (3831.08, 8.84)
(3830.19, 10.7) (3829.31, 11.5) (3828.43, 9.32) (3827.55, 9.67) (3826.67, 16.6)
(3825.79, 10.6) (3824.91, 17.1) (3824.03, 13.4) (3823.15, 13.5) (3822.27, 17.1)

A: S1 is 1.2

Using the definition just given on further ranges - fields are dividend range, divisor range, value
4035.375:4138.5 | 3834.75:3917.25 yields 1.20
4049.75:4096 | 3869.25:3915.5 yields 1.23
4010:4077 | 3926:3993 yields 1.29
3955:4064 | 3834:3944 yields 1.14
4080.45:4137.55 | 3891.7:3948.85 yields 1.10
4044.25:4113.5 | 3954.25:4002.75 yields 1.18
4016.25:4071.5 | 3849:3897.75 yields 1.29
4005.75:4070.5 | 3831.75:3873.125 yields 1.28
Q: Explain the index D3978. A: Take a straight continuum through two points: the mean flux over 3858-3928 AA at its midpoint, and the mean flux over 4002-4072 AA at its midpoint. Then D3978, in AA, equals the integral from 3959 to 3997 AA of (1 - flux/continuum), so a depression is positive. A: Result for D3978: 6.8 AA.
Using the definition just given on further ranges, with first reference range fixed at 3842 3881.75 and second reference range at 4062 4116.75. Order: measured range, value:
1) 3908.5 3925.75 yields -1.1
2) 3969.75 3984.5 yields 2.9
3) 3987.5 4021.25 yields -3.2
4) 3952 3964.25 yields 1.4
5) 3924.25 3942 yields 1.5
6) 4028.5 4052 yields -3.2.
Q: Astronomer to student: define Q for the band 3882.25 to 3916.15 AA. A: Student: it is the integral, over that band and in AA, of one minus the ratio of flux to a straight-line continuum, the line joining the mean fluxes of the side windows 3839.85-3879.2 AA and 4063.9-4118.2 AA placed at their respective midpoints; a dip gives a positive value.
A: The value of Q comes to 3.58 AA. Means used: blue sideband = 17.3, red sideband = 16.5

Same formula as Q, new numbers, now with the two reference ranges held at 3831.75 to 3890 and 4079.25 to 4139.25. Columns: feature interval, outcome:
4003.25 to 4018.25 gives -2.7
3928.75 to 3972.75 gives 4.4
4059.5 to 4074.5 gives -2.0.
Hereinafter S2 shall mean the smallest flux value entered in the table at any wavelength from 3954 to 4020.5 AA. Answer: 8.37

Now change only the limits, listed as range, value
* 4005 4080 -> 14.2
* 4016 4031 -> 16.6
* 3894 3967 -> 8.4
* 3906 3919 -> 14.5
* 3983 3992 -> 12.2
